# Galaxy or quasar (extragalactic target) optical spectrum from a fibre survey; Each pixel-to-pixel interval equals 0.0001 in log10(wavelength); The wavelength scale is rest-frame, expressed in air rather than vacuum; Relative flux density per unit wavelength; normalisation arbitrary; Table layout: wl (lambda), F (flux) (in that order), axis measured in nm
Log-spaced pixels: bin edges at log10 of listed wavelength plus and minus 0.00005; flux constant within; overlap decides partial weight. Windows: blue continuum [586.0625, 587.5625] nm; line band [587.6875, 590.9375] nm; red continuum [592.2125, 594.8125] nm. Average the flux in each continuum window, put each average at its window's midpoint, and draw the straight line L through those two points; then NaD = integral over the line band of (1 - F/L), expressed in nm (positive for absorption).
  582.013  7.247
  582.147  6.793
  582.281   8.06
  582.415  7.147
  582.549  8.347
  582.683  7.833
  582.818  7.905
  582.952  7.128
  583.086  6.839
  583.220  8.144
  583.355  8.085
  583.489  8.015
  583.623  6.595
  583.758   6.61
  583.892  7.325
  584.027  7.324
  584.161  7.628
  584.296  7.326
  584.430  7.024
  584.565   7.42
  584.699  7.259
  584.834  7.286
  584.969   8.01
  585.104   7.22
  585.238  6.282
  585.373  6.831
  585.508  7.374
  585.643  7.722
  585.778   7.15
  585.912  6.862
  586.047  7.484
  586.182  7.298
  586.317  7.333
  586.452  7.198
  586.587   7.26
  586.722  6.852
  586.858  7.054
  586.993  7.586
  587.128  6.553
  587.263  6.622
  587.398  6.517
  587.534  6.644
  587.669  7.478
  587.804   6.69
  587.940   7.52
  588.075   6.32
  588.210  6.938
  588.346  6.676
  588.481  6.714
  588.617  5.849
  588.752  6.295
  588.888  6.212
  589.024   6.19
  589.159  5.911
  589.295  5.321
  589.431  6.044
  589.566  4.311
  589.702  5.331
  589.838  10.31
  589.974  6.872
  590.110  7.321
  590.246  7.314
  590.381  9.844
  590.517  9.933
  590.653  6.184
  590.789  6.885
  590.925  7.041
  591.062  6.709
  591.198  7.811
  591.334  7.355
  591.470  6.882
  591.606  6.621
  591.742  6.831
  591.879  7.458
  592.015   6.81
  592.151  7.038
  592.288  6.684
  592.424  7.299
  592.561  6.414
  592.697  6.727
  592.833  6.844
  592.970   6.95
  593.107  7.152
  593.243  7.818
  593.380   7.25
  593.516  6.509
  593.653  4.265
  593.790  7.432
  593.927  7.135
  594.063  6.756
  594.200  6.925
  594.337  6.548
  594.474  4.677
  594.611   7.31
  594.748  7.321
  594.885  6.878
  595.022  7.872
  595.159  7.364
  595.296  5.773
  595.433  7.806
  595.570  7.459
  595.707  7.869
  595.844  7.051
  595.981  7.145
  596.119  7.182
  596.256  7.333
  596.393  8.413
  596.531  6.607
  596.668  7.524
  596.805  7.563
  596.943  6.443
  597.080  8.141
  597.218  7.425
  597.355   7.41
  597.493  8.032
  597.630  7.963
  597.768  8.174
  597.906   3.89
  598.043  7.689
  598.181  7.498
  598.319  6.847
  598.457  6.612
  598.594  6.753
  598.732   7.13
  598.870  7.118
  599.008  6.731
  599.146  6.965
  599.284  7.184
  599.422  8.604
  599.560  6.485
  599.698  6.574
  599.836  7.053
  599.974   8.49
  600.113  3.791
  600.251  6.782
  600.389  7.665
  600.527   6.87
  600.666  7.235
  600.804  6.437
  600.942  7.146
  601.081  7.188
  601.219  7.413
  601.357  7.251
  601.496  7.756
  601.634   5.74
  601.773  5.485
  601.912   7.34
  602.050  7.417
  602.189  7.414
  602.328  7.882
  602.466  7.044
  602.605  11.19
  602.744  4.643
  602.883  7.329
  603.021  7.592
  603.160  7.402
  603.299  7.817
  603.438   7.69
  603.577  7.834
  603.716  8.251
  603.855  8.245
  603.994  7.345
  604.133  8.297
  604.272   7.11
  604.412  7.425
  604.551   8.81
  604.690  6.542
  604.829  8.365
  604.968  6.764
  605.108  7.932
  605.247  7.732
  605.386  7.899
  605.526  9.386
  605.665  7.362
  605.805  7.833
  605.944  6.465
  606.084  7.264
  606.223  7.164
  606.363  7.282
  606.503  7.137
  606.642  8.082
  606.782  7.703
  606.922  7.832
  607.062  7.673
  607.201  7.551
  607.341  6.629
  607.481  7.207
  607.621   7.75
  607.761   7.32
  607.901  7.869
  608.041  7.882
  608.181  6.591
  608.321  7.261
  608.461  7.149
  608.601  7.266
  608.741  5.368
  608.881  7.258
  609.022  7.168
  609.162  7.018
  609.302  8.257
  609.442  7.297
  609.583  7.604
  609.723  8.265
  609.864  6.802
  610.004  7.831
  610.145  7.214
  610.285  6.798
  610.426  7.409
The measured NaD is 0.03 nm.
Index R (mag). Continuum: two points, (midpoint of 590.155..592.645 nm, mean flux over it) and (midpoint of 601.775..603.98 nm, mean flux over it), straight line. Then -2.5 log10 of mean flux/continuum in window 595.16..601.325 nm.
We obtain 0.05 mag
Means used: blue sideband 7.28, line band 7.13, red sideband 7.6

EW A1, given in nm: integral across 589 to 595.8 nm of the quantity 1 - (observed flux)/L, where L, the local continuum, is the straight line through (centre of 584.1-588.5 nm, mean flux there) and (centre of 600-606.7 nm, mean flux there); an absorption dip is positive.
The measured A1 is 0.23 nm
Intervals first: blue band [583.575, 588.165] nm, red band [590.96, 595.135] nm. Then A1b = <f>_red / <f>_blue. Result 0.97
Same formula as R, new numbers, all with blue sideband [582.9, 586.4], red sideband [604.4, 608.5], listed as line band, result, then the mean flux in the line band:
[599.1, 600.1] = 0.05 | 7.14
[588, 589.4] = 0.18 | 6.24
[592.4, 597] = 0.06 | 6.99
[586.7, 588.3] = 0.07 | 6.89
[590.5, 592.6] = 0.05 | 7.06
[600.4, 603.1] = 0.04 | 7.19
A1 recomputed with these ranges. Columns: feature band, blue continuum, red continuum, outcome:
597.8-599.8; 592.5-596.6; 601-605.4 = 0.09 nm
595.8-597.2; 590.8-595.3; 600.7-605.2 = -0.05 nm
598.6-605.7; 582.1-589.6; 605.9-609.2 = -0.15 nm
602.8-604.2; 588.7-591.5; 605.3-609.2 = -0.09 nm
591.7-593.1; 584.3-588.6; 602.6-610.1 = 0.05 nm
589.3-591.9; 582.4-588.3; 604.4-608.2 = 0.05 nm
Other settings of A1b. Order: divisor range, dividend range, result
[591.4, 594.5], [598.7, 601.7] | 1.03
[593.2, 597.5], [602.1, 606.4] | 1.08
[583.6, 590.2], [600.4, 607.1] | 1.08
